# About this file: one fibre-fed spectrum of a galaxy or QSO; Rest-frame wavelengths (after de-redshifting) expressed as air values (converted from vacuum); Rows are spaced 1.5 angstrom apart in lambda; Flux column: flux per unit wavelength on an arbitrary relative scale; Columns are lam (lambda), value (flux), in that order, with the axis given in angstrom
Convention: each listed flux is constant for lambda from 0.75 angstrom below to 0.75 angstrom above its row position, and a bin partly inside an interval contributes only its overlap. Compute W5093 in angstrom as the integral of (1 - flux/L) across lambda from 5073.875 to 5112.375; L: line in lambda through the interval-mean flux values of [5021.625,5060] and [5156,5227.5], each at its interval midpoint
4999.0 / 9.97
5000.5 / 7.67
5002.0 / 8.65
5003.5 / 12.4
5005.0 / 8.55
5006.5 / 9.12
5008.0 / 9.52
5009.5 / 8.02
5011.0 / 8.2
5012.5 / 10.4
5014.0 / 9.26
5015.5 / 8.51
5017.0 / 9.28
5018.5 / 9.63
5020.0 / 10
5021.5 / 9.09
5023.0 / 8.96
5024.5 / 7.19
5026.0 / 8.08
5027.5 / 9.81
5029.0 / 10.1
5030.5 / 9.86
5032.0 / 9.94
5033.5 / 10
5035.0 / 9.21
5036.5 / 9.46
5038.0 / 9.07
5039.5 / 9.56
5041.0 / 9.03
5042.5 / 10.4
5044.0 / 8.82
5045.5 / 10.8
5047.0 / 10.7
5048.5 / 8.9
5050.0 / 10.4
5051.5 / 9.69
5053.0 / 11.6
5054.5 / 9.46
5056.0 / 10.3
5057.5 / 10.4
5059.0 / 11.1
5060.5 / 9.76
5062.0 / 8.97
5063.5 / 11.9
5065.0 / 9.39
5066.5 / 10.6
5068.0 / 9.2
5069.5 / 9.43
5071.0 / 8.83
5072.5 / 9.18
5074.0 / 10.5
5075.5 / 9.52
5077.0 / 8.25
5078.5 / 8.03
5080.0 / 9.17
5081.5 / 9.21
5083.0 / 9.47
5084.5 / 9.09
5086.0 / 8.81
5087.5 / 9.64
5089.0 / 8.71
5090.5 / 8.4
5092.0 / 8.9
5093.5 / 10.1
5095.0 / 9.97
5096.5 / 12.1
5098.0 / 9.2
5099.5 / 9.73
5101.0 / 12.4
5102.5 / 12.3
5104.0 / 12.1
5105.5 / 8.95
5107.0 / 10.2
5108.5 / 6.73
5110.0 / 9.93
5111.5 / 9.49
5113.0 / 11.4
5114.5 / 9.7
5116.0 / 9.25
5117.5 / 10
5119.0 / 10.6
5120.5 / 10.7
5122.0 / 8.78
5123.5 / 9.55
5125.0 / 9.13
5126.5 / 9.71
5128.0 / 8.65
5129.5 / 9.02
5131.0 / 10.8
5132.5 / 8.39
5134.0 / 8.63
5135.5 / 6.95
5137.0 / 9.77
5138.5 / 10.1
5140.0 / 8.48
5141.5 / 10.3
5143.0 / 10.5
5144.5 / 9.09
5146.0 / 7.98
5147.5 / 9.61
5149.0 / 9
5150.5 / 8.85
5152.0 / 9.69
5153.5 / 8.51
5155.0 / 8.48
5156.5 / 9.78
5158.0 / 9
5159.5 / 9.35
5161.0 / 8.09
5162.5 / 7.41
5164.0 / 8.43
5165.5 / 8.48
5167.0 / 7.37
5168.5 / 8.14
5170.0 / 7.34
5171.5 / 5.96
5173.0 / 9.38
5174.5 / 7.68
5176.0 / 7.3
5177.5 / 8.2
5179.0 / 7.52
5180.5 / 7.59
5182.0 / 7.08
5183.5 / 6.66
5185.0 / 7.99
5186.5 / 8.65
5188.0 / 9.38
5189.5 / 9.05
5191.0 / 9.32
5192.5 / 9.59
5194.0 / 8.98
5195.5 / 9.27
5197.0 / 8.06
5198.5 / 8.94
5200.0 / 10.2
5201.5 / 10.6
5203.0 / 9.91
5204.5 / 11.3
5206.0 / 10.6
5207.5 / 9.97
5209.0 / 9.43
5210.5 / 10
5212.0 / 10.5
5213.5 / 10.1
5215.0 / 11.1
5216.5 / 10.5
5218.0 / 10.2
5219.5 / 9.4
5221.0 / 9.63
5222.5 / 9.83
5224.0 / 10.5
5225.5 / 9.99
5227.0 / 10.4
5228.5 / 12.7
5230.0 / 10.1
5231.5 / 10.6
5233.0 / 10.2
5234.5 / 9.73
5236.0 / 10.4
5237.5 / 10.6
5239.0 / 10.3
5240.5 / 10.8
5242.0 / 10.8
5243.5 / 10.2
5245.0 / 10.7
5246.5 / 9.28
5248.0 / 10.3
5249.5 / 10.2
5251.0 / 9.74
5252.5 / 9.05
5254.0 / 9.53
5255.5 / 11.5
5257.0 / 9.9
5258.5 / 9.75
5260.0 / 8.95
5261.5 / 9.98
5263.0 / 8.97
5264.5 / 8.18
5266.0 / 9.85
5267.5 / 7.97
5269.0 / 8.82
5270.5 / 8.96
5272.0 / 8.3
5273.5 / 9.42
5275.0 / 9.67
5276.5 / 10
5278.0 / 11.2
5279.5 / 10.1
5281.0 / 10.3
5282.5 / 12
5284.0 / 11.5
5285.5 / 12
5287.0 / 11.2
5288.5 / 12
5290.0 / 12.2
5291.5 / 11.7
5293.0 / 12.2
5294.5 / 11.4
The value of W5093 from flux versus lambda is -0.7 angstrom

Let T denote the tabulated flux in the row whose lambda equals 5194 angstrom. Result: 8.98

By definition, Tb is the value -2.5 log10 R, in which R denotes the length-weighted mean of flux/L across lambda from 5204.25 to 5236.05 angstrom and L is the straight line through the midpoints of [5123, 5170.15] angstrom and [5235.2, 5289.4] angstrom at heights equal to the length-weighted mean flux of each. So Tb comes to -0.072 mag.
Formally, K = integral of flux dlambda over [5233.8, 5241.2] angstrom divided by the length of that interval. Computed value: 10.4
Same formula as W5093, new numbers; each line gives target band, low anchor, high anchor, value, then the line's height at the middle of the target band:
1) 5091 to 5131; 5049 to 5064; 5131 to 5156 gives -1.72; 9.54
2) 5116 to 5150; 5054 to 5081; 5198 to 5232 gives 2.03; 9.94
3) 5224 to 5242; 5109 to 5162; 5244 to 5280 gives -1.89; 9.54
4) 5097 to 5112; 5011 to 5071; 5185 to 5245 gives -0.53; 9.8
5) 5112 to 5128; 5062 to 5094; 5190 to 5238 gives -0.43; 9.56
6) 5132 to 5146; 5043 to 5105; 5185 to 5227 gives 1.07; 9.84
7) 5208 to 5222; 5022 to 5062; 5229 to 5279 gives -0.40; 9.81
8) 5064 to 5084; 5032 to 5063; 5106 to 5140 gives 0.84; 9.73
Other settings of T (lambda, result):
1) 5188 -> 9.38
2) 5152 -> 9.69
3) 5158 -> 9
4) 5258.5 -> 9.75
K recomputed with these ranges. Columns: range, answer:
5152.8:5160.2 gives 9.03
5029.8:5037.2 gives 9.69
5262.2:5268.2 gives 8.76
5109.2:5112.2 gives 9.66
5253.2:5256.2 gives 10.5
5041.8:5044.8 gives 9.62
